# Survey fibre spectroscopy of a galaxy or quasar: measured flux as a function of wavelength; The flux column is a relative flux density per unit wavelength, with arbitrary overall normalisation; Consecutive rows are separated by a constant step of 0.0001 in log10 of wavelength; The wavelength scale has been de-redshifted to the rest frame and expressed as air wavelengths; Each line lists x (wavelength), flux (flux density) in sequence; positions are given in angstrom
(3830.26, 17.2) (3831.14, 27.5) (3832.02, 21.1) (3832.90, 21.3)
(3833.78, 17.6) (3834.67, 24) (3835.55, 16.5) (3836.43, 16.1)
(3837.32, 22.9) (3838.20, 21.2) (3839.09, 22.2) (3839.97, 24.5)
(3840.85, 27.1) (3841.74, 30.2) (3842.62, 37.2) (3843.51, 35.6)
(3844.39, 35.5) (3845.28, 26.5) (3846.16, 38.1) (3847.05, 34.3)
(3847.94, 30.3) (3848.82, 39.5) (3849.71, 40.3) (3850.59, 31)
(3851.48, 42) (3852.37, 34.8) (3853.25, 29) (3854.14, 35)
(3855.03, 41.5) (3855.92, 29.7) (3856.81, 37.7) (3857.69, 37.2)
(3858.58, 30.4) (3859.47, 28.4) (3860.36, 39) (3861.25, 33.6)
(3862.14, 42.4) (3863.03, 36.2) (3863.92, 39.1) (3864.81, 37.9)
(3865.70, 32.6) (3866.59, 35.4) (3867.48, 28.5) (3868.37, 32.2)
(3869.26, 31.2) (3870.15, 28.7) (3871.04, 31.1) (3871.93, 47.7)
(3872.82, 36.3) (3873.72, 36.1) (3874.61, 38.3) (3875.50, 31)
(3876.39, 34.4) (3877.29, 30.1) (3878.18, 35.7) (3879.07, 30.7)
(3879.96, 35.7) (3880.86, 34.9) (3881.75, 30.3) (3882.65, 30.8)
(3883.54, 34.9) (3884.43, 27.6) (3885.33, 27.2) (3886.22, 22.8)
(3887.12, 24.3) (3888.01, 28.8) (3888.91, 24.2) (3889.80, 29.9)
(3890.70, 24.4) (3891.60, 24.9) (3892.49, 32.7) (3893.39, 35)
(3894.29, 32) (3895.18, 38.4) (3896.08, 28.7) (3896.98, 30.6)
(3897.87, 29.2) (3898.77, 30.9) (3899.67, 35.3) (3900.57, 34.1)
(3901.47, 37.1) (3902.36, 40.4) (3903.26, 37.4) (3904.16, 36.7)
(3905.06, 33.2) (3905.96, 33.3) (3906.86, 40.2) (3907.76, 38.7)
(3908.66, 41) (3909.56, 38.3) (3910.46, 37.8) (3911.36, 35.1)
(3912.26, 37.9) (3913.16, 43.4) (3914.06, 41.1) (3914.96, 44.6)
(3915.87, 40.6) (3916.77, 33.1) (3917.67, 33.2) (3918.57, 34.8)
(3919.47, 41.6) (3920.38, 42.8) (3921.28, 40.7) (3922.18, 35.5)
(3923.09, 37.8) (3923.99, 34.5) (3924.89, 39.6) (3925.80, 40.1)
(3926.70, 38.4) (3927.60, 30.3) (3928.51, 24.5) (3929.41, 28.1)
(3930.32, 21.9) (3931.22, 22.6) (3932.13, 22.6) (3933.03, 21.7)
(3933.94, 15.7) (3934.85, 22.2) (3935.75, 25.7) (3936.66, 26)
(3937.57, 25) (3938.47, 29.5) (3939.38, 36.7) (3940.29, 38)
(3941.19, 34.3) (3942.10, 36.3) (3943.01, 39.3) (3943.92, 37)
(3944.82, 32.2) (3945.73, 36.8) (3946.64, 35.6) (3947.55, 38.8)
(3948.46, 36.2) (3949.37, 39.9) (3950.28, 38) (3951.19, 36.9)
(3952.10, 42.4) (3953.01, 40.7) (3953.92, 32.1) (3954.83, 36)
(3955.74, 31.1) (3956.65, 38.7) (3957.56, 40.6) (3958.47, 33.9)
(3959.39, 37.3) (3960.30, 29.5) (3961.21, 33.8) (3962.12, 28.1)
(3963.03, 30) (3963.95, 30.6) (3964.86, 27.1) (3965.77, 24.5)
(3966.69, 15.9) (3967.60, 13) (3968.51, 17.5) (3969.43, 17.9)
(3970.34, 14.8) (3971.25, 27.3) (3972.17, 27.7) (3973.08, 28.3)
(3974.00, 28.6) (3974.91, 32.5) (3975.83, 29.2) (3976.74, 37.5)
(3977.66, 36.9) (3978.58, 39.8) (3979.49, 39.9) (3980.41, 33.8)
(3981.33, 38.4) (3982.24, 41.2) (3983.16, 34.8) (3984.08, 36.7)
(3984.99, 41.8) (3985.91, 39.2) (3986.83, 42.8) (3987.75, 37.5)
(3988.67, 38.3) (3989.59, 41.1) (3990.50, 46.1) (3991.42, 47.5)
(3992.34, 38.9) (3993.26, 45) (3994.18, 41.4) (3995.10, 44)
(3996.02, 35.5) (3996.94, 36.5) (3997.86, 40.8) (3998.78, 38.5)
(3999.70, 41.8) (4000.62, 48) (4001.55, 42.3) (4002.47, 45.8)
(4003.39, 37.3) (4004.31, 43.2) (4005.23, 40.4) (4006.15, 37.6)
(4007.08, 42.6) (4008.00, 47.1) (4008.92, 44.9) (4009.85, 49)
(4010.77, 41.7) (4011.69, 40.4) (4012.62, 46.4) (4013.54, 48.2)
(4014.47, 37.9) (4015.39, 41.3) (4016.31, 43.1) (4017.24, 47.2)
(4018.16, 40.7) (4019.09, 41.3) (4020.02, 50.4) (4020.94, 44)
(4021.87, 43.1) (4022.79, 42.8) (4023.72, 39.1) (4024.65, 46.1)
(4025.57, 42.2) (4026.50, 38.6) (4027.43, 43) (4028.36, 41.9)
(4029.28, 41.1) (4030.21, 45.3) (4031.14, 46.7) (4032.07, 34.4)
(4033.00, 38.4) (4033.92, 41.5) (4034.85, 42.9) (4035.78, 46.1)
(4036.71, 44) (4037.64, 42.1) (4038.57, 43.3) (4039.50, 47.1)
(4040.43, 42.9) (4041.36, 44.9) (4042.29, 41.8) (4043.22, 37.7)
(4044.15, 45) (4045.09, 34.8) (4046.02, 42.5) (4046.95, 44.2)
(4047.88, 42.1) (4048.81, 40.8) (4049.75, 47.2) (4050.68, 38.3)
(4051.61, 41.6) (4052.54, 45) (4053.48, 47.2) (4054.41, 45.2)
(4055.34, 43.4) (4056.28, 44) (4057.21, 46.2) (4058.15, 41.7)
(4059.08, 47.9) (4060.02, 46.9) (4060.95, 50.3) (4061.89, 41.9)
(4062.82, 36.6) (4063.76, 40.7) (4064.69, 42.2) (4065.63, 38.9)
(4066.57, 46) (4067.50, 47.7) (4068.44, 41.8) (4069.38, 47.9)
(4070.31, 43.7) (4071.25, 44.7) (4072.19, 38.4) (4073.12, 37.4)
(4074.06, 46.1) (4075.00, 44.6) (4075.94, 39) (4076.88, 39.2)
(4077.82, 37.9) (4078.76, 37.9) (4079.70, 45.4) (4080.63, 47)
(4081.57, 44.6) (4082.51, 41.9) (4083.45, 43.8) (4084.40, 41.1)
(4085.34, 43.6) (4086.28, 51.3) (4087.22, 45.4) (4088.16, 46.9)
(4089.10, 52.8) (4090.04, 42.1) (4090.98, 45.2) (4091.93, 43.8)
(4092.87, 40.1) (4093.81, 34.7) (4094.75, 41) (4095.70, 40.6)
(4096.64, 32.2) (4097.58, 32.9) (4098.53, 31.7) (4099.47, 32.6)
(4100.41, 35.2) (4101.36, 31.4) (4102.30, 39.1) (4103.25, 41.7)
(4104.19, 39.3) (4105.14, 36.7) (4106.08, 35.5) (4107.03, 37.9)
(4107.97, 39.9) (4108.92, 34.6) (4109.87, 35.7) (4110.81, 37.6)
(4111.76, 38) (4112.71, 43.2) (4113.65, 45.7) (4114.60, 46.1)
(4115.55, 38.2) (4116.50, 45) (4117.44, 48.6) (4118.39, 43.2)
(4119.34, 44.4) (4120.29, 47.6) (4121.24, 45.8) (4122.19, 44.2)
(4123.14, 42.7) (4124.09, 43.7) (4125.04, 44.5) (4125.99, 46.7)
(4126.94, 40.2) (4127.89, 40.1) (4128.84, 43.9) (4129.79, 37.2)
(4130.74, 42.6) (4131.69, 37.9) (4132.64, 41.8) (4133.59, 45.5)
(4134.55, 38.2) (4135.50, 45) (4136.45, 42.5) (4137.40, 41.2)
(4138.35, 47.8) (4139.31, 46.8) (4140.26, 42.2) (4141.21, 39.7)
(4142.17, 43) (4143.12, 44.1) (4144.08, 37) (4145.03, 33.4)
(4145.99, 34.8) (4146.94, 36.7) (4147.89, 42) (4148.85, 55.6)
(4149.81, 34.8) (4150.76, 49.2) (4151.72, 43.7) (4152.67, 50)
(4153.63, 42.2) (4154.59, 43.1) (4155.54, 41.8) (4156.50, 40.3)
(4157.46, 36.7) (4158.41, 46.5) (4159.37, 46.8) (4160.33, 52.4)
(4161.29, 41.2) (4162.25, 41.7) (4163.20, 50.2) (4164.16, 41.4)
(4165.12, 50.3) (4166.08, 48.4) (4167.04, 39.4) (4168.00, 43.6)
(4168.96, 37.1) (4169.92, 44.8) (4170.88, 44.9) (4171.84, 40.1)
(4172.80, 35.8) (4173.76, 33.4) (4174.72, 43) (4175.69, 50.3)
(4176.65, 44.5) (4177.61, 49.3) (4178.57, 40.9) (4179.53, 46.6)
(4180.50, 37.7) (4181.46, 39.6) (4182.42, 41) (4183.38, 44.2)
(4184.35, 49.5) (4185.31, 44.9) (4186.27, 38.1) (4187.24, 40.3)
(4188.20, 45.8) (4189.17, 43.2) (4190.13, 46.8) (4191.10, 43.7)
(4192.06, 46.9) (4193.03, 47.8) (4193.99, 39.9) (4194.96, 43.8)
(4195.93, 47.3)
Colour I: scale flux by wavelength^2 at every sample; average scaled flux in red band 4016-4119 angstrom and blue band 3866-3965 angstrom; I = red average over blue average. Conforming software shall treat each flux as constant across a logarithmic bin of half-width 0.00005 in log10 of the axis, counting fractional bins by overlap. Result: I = 1.4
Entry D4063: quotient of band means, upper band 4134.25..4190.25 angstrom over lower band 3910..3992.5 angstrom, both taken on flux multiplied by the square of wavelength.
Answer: 1.42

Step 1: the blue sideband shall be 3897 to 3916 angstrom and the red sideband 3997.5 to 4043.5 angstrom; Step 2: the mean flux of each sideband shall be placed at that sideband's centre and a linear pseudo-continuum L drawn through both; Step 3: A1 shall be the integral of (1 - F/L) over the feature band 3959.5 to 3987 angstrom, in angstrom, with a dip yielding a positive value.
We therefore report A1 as 6.8 angstrom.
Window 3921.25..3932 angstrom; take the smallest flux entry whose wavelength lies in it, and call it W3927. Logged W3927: 21.9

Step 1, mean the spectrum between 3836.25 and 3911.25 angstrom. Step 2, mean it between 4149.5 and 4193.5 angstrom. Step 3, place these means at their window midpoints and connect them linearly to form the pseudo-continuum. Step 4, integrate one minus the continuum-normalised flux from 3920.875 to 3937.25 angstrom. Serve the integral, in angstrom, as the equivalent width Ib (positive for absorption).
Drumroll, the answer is 2.7 angstrom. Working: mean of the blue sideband 33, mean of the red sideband 43.6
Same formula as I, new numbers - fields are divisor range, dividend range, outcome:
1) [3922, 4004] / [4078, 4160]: 1.32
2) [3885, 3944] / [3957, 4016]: 1.15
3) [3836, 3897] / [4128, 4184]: 1.53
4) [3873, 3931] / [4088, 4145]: 1.34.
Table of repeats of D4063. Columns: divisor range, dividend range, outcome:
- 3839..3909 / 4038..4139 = 1.40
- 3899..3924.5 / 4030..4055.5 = 1.21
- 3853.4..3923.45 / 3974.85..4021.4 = 1.26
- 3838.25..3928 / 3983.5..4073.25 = 1.34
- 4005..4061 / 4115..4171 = 1.05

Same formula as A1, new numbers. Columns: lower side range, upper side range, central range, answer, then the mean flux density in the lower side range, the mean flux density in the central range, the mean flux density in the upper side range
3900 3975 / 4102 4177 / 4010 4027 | -3.0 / 32.9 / 43.1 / 42.3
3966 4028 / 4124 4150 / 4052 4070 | -1.9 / 38.5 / 44.3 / 41.8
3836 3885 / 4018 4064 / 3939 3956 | 0.5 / 33.1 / 36.8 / 43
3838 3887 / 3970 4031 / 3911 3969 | 6.5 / 33.3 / 32.9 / 40.2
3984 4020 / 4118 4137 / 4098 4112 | 2.1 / 42.2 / 36.4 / 42.9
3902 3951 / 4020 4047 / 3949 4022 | 3.3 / 34.6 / 37.3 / 42.4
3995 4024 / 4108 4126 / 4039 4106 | 1.1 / 42.6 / 42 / 42.7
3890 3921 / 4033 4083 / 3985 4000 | -0.4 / 35.8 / 40.9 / 43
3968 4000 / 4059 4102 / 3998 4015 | -2.6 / 35.9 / 42.9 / 41.8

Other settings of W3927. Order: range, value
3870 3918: 22.8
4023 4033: 34.4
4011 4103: 31.4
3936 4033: 13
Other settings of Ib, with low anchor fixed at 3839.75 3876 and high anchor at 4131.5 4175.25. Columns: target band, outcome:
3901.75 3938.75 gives 2.38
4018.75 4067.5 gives -4.20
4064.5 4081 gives -0.87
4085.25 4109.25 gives 0.90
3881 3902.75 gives 2.96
